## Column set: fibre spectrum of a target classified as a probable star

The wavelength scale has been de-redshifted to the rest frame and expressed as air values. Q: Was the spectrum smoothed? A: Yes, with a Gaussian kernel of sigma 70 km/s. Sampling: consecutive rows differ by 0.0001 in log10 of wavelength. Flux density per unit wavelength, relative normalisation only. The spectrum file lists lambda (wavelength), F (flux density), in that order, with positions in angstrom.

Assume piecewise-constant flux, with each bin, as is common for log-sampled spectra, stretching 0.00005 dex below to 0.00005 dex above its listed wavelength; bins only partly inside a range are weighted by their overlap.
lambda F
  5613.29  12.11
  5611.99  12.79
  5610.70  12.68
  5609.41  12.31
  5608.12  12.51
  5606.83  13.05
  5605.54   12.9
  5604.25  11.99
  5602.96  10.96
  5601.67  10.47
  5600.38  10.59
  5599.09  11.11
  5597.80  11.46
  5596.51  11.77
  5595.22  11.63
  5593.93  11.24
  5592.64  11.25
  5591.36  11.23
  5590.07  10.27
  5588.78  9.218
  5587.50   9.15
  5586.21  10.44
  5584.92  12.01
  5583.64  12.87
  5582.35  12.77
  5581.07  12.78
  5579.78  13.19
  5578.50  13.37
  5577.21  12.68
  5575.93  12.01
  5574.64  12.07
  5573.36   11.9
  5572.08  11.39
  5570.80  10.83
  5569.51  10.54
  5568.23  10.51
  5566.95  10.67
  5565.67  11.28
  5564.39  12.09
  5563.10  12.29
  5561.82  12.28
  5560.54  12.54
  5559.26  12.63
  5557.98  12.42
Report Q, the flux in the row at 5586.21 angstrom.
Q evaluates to 10.44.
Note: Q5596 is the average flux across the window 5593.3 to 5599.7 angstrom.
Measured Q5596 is 11.4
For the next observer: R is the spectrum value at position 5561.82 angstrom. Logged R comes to 12.28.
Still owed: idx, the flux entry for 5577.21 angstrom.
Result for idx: 12.68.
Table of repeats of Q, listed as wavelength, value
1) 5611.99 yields 12.79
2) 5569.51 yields 10.54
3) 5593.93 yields 11.24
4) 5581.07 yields 12.78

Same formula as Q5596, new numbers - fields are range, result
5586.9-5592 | 9.98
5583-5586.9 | 11.7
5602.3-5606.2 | 12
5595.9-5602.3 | 11.1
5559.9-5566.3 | 12.1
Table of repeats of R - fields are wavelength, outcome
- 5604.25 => 11.99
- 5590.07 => 10.27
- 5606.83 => 13.05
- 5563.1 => 12.29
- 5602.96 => 10.96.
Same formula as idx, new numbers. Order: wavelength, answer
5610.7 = 12.68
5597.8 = 11.46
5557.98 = 12.42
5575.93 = 12.01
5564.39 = 12.09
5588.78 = 9.218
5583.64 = 12.87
